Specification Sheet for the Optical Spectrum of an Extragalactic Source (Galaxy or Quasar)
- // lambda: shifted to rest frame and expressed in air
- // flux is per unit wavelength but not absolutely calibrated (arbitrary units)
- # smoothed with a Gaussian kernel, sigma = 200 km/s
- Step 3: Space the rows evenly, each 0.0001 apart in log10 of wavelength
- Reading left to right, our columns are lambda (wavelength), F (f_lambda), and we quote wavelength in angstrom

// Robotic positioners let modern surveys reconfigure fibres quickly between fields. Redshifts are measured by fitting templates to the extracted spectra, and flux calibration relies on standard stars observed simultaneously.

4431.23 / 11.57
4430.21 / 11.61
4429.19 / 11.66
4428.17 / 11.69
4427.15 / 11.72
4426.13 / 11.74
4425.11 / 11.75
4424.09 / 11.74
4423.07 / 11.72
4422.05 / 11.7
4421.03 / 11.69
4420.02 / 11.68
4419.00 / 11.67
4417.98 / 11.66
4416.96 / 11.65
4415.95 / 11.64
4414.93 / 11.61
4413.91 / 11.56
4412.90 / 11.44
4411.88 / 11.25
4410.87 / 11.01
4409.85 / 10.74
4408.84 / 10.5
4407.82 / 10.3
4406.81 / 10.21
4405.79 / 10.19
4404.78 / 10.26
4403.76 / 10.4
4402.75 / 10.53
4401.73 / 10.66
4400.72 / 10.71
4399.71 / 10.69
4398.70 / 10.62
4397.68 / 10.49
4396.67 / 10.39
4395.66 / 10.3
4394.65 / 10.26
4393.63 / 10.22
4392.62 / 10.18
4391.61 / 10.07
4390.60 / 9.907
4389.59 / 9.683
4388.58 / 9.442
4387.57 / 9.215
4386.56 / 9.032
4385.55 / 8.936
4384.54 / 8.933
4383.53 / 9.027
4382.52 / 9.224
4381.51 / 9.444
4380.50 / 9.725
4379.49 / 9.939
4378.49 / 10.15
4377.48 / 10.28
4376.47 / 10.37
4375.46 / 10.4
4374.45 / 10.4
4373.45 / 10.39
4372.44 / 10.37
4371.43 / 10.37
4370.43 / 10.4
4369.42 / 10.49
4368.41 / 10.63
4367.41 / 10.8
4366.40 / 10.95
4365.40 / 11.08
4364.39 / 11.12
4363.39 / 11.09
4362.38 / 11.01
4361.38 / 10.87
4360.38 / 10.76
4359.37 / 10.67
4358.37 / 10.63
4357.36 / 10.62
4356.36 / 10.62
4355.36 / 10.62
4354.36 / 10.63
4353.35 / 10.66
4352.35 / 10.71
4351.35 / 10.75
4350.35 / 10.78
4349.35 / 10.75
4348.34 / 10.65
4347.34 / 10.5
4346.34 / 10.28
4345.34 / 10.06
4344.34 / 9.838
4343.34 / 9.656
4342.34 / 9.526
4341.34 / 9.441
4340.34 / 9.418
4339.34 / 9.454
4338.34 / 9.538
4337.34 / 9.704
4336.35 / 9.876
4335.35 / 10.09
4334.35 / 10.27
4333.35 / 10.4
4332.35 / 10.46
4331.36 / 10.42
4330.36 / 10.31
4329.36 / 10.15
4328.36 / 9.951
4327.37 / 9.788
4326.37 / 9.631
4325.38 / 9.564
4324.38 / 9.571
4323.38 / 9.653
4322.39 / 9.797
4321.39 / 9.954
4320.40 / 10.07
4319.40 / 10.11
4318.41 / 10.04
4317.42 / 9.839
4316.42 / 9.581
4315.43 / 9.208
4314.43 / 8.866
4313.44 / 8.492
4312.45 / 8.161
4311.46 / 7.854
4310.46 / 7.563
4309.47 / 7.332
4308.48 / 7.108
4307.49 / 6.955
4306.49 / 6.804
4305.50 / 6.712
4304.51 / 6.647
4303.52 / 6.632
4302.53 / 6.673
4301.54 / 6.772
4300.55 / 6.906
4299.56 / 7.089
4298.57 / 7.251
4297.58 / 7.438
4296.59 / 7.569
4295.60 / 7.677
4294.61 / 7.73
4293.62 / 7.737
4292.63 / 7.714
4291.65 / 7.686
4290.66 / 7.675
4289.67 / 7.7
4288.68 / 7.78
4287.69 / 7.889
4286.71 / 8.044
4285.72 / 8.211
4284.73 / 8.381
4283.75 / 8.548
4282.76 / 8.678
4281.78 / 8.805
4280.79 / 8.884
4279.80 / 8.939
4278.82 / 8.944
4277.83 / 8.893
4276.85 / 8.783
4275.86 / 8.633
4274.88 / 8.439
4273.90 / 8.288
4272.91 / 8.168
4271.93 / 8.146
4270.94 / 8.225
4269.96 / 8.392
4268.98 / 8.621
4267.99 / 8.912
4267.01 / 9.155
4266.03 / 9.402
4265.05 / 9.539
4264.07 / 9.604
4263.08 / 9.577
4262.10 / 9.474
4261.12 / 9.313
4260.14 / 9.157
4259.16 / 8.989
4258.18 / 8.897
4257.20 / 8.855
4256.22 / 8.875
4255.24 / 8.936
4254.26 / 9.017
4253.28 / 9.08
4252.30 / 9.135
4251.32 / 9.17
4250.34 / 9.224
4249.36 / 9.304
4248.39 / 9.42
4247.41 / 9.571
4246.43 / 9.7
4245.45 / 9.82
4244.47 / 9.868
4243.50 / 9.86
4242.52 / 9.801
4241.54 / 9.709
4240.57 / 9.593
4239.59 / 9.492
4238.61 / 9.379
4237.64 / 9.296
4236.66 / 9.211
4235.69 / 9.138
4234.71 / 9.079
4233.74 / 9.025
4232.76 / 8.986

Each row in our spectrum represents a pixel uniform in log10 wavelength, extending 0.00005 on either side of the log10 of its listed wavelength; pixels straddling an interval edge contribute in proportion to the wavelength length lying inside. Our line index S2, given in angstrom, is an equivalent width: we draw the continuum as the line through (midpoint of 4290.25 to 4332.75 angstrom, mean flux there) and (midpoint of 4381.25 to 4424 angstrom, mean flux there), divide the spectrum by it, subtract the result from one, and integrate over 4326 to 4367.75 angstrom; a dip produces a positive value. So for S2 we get -4.9 angstrom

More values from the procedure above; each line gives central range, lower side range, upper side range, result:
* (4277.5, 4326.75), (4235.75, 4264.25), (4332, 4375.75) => 8.2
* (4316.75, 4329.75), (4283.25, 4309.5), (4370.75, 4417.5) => -2.6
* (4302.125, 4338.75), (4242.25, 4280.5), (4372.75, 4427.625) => 2.6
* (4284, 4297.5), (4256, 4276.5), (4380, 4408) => 1.9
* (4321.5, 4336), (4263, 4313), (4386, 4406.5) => -1.9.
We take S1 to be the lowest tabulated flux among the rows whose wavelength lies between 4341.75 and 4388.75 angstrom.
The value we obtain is 8.933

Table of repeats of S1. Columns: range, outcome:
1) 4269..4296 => 7.675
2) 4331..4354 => 9.418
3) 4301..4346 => 6.632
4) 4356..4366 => 10.62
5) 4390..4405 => 9.907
